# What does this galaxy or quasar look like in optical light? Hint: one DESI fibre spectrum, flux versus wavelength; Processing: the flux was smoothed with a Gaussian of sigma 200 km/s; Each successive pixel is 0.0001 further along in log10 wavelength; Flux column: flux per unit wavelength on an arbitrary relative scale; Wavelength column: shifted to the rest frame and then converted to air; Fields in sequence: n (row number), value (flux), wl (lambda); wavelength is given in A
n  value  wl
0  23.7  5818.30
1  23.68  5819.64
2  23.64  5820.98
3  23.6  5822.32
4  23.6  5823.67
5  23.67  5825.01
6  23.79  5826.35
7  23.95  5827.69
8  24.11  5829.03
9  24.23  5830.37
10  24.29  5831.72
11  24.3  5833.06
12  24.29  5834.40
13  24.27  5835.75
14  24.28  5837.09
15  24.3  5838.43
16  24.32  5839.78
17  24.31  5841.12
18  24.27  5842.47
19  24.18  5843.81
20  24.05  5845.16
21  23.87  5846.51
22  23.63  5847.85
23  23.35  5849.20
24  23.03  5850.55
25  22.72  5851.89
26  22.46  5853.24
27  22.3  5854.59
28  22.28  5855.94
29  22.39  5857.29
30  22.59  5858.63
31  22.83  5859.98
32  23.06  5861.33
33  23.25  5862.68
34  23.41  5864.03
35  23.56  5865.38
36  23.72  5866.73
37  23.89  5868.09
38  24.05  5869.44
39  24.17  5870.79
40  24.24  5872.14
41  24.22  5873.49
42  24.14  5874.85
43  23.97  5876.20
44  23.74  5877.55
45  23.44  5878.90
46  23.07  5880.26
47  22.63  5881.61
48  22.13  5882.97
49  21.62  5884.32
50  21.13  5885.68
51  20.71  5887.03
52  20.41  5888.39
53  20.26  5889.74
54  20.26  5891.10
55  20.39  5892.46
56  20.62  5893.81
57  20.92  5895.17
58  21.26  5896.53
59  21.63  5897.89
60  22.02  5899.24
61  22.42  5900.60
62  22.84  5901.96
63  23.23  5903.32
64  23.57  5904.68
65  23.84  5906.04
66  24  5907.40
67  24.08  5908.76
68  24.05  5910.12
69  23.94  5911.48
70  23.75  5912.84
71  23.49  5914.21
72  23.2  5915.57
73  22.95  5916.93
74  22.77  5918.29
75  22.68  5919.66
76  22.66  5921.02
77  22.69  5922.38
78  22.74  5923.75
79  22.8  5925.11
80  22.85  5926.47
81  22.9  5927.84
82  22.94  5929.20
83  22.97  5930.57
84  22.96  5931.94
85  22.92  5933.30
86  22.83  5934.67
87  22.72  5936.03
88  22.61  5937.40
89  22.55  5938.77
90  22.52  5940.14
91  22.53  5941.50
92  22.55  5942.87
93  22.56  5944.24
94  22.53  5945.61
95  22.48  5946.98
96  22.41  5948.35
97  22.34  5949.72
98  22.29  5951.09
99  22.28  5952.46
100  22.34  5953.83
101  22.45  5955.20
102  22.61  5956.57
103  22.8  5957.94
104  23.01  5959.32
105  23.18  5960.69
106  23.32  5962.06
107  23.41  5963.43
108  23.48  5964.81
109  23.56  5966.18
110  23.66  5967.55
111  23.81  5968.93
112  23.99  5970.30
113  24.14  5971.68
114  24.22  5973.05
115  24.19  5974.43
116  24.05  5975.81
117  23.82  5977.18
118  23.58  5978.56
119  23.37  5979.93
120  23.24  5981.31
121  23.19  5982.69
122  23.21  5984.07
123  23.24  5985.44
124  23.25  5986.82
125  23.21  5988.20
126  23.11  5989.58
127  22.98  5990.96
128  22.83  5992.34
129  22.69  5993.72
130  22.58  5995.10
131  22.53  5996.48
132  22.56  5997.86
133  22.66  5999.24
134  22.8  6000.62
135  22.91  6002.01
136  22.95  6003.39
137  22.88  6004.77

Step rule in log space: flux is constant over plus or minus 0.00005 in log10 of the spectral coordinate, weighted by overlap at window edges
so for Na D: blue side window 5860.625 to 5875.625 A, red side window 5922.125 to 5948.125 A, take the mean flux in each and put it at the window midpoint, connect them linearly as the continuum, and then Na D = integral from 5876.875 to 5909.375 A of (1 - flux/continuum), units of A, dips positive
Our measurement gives 1.8 A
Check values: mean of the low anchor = 23.8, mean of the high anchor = 22.7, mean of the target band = 22.1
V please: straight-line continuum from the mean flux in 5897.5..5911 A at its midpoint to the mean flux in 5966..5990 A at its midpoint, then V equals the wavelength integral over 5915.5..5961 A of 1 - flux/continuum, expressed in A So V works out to 1.4 A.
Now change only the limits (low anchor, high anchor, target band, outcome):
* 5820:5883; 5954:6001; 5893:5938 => 1.14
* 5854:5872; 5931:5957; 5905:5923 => -0.47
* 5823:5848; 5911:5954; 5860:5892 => 1.01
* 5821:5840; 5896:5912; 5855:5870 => 0.29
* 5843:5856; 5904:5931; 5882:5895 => 1.32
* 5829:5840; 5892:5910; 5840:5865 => 0.56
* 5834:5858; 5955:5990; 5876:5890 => 0.86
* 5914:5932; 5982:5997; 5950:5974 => -0.27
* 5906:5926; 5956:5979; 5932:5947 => 0.50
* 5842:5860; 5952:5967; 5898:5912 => -0.16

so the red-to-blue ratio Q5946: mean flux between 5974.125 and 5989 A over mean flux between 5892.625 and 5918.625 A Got 1.0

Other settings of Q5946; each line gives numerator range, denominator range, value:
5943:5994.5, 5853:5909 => 1.02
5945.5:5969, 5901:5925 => 0.98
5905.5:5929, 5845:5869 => 1.01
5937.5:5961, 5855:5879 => 0.96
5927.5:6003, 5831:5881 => 0.97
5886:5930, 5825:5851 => 0.93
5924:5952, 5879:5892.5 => 1.06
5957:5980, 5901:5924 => 1.01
